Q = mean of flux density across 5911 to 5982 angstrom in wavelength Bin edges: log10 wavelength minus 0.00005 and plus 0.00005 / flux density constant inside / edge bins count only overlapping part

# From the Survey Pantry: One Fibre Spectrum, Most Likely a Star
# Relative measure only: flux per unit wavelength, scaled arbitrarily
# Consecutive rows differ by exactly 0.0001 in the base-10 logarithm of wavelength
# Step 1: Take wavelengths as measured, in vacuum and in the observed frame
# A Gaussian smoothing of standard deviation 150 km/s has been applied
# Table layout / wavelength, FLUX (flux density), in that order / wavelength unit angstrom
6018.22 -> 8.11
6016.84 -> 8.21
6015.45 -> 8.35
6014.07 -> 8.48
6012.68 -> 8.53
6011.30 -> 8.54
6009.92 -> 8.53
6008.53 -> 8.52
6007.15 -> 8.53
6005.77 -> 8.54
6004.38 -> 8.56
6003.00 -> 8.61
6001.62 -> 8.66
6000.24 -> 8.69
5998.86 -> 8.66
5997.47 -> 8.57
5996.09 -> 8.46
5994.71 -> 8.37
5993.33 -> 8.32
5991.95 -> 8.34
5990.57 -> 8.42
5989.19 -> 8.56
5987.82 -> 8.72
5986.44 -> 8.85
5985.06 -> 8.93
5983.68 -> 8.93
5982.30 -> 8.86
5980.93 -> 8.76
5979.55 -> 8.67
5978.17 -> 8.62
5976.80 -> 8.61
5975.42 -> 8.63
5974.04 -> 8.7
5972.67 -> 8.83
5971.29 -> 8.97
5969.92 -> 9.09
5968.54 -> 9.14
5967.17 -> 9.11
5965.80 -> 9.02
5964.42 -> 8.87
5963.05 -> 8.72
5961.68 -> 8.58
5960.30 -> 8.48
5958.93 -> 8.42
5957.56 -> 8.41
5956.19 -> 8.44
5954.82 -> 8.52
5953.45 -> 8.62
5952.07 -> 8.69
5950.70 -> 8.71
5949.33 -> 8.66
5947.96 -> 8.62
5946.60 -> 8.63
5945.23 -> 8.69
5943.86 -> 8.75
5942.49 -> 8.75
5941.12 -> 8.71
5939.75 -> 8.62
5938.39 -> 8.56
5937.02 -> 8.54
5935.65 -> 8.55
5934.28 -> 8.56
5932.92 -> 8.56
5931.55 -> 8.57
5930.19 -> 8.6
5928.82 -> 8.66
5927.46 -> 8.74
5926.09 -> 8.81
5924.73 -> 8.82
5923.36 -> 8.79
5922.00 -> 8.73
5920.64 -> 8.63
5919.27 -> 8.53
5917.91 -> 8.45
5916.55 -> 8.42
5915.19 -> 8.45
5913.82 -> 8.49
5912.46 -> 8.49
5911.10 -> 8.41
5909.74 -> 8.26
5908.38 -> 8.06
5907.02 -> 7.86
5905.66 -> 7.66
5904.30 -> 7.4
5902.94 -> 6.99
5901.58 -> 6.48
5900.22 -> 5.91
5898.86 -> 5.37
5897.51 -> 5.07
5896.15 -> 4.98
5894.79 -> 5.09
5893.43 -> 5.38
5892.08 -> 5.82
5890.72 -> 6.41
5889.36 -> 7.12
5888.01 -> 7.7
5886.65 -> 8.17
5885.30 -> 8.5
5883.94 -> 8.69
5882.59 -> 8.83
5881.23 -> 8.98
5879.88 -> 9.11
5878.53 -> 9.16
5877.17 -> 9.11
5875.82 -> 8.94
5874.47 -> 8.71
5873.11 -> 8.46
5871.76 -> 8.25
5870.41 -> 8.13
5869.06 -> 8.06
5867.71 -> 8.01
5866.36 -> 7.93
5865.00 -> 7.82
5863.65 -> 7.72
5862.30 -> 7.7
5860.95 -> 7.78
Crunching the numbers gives 8.67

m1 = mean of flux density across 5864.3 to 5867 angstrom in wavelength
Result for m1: 7.85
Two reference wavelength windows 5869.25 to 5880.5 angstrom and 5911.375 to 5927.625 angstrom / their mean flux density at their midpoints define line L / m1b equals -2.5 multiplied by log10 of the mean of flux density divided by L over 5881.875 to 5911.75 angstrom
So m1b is 0.23 mag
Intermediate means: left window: 8.7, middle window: 7.01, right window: 8.6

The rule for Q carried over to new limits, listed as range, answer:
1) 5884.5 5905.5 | 6.47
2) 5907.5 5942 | 8.56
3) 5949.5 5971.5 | 8.73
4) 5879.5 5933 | 7.73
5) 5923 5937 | 8.65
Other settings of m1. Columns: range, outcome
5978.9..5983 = 8.77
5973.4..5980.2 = 8.64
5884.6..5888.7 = 8.12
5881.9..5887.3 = 8.55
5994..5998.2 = 8.45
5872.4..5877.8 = 8.8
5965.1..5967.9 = 9.07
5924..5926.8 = 8.79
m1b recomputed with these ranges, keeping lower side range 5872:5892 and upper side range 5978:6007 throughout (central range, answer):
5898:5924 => 0.08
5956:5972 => -0.03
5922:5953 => -0.02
